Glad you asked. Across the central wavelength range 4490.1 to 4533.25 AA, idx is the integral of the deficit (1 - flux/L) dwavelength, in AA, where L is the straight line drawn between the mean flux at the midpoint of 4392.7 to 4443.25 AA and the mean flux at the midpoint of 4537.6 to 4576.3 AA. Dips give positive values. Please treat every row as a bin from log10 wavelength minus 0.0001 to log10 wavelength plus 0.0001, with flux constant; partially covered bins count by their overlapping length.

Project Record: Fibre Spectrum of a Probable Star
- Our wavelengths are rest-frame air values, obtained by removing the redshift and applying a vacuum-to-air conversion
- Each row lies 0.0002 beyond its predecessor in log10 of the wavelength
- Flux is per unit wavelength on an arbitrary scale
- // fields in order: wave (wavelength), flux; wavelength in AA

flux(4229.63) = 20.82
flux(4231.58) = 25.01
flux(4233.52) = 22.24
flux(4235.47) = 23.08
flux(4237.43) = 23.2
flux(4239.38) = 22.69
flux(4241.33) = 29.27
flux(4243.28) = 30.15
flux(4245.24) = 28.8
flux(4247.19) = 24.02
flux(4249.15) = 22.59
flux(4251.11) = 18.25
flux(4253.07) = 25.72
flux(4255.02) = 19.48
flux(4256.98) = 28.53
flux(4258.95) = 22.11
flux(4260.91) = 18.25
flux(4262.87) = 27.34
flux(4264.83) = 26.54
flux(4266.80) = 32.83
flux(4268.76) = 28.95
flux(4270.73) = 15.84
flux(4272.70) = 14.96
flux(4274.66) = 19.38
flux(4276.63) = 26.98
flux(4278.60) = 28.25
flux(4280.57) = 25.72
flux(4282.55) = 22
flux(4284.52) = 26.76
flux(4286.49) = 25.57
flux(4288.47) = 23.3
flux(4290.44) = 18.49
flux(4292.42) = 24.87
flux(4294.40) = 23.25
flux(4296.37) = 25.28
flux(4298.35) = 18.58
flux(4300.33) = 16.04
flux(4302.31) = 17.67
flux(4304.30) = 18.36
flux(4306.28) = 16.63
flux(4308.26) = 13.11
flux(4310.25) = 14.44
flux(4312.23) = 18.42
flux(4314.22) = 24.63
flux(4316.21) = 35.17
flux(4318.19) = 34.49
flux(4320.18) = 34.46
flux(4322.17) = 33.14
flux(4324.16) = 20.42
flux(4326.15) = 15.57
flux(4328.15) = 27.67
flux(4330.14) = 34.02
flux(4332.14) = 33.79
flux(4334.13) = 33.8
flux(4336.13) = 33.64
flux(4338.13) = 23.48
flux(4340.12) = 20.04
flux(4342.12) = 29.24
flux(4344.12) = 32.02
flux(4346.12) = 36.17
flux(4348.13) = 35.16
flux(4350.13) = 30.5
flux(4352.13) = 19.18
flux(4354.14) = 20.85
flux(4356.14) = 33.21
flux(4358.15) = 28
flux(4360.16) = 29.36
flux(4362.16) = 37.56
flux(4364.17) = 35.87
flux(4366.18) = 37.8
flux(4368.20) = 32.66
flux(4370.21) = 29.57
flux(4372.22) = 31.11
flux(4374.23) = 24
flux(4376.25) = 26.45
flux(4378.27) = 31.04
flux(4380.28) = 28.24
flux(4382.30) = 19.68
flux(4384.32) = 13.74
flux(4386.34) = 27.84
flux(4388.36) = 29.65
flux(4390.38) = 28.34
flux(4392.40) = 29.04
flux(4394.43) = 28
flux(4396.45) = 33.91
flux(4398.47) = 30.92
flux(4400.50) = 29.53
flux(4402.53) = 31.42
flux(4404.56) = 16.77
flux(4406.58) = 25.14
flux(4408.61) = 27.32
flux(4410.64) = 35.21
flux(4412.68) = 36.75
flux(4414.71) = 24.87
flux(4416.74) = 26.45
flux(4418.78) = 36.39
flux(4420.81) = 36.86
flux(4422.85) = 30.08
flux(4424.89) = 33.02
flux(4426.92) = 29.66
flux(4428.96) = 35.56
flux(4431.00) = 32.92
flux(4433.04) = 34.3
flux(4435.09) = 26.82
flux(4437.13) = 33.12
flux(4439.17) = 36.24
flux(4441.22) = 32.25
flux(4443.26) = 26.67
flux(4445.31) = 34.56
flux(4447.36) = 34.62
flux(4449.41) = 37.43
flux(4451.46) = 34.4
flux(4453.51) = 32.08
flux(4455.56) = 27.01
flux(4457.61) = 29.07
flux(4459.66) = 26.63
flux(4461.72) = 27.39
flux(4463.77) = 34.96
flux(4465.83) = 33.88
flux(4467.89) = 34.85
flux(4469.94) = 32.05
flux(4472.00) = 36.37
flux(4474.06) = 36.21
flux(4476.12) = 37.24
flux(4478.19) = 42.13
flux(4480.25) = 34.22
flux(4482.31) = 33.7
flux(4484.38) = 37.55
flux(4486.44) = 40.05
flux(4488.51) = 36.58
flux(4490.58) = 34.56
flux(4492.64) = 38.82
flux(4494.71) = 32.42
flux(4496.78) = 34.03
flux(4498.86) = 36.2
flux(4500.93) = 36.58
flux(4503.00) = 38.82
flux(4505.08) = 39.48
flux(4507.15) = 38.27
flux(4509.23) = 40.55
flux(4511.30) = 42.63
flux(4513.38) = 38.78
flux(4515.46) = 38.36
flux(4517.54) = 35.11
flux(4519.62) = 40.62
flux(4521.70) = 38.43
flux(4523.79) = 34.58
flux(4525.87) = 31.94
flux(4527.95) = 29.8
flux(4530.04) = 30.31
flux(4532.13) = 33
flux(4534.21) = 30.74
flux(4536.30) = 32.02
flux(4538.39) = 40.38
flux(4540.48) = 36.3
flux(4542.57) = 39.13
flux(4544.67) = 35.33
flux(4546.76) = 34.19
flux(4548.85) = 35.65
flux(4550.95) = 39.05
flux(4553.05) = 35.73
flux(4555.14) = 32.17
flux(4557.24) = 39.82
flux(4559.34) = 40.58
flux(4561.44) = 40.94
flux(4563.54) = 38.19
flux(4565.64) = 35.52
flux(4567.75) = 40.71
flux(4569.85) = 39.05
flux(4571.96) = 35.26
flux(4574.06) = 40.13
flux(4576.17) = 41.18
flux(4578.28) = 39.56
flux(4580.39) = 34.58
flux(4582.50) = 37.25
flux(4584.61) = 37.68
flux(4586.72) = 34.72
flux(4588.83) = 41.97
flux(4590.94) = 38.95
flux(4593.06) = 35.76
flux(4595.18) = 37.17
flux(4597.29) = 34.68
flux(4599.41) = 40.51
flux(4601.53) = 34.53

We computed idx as -1.1 AA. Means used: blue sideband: 30.9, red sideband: 37.8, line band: 36.4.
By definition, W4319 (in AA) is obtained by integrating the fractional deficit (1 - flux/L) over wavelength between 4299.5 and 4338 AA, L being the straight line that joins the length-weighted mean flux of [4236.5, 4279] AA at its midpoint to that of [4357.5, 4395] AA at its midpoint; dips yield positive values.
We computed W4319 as 2.4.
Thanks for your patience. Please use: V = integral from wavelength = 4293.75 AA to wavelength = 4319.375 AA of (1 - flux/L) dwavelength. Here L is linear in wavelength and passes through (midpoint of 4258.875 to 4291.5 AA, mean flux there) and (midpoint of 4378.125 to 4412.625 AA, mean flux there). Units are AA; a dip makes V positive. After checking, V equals 3.60 AA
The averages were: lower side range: 23.8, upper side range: 27.6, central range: 21.3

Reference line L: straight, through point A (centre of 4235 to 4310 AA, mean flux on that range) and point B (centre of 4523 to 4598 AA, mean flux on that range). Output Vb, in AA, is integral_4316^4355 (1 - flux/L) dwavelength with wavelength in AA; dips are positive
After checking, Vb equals -4.87 AA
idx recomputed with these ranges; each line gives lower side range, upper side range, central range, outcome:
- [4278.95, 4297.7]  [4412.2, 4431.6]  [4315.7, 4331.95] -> -2.1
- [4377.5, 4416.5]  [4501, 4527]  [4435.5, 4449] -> -0.5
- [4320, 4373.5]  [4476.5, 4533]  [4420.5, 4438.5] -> 0.5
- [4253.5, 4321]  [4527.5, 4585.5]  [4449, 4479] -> -1.2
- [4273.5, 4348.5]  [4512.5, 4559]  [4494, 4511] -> -1.7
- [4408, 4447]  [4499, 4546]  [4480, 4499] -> -0.5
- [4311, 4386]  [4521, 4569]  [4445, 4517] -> -4.2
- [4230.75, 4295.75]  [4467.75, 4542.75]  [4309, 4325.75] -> 0.3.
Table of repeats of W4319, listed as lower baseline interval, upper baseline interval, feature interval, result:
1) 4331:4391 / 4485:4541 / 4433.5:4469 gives 1.52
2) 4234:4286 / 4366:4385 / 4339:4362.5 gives -2.15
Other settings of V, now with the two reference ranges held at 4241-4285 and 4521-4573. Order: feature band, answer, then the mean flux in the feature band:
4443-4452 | -0.62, 34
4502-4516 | -2.12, 39.6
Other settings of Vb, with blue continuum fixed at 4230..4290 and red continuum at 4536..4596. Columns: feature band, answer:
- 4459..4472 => 0.4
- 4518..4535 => 1.0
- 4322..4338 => -0.7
